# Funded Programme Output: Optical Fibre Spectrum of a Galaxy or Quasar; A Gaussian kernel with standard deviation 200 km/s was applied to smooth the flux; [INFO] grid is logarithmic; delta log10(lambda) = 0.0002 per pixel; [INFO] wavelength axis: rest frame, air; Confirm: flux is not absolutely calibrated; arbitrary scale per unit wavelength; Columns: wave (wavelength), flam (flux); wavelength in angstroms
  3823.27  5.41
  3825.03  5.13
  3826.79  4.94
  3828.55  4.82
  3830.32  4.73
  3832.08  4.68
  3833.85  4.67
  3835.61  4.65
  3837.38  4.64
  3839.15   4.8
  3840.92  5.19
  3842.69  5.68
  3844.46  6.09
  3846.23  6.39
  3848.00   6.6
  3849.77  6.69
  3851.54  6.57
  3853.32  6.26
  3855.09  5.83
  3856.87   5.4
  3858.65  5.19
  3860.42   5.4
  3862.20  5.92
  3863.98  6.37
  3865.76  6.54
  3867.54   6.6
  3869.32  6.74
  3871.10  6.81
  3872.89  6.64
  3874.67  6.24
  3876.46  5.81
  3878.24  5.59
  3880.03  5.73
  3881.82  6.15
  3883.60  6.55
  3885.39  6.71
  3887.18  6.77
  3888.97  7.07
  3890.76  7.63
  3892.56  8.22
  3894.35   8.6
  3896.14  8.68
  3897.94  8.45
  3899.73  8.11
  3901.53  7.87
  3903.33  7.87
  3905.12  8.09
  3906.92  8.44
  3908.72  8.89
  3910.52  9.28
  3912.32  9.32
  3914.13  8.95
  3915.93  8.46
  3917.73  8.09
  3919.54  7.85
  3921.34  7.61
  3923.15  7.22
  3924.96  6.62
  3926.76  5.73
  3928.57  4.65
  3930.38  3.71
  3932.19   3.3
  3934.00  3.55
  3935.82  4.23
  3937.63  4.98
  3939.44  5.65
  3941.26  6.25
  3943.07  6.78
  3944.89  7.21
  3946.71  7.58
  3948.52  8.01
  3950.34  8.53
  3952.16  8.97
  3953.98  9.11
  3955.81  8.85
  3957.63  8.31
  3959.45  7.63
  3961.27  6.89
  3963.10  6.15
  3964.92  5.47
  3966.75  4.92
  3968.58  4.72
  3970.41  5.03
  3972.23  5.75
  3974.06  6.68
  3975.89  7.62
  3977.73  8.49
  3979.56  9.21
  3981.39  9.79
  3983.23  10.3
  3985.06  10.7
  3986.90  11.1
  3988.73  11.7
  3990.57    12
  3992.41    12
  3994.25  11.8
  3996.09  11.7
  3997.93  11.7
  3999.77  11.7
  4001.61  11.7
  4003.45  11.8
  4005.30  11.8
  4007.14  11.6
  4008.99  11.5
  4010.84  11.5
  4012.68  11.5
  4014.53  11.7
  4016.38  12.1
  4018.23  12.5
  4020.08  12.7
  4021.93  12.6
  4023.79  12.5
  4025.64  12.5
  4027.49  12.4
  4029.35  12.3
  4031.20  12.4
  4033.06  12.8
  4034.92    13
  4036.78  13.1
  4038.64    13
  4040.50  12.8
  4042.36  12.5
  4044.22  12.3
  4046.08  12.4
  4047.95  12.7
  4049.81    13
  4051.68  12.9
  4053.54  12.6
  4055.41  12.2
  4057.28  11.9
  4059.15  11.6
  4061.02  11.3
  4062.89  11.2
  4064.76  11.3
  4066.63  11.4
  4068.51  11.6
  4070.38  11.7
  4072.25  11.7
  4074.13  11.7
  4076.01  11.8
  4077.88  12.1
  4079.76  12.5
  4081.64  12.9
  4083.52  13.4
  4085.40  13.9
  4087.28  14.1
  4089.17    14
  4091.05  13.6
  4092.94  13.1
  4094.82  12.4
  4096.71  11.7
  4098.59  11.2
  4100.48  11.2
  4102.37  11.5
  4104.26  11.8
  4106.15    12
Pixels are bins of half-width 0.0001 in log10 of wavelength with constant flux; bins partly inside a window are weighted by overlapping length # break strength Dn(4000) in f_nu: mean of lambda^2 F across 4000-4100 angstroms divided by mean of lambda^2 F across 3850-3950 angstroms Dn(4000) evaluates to 1.95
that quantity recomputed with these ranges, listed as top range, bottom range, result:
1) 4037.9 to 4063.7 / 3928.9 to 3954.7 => 2.09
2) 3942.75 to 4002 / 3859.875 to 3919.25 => 1.24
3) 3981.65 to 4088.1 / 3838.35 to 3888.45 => 2.16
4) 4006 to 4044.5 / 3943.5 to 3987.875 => 1.63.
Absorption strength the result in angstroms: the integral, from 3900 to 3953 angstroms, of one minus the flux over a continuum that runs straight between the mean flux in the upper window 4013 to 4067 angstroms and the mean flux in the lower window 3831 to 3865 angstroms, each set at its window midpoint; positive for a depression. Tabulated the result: 8.0 angstroms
